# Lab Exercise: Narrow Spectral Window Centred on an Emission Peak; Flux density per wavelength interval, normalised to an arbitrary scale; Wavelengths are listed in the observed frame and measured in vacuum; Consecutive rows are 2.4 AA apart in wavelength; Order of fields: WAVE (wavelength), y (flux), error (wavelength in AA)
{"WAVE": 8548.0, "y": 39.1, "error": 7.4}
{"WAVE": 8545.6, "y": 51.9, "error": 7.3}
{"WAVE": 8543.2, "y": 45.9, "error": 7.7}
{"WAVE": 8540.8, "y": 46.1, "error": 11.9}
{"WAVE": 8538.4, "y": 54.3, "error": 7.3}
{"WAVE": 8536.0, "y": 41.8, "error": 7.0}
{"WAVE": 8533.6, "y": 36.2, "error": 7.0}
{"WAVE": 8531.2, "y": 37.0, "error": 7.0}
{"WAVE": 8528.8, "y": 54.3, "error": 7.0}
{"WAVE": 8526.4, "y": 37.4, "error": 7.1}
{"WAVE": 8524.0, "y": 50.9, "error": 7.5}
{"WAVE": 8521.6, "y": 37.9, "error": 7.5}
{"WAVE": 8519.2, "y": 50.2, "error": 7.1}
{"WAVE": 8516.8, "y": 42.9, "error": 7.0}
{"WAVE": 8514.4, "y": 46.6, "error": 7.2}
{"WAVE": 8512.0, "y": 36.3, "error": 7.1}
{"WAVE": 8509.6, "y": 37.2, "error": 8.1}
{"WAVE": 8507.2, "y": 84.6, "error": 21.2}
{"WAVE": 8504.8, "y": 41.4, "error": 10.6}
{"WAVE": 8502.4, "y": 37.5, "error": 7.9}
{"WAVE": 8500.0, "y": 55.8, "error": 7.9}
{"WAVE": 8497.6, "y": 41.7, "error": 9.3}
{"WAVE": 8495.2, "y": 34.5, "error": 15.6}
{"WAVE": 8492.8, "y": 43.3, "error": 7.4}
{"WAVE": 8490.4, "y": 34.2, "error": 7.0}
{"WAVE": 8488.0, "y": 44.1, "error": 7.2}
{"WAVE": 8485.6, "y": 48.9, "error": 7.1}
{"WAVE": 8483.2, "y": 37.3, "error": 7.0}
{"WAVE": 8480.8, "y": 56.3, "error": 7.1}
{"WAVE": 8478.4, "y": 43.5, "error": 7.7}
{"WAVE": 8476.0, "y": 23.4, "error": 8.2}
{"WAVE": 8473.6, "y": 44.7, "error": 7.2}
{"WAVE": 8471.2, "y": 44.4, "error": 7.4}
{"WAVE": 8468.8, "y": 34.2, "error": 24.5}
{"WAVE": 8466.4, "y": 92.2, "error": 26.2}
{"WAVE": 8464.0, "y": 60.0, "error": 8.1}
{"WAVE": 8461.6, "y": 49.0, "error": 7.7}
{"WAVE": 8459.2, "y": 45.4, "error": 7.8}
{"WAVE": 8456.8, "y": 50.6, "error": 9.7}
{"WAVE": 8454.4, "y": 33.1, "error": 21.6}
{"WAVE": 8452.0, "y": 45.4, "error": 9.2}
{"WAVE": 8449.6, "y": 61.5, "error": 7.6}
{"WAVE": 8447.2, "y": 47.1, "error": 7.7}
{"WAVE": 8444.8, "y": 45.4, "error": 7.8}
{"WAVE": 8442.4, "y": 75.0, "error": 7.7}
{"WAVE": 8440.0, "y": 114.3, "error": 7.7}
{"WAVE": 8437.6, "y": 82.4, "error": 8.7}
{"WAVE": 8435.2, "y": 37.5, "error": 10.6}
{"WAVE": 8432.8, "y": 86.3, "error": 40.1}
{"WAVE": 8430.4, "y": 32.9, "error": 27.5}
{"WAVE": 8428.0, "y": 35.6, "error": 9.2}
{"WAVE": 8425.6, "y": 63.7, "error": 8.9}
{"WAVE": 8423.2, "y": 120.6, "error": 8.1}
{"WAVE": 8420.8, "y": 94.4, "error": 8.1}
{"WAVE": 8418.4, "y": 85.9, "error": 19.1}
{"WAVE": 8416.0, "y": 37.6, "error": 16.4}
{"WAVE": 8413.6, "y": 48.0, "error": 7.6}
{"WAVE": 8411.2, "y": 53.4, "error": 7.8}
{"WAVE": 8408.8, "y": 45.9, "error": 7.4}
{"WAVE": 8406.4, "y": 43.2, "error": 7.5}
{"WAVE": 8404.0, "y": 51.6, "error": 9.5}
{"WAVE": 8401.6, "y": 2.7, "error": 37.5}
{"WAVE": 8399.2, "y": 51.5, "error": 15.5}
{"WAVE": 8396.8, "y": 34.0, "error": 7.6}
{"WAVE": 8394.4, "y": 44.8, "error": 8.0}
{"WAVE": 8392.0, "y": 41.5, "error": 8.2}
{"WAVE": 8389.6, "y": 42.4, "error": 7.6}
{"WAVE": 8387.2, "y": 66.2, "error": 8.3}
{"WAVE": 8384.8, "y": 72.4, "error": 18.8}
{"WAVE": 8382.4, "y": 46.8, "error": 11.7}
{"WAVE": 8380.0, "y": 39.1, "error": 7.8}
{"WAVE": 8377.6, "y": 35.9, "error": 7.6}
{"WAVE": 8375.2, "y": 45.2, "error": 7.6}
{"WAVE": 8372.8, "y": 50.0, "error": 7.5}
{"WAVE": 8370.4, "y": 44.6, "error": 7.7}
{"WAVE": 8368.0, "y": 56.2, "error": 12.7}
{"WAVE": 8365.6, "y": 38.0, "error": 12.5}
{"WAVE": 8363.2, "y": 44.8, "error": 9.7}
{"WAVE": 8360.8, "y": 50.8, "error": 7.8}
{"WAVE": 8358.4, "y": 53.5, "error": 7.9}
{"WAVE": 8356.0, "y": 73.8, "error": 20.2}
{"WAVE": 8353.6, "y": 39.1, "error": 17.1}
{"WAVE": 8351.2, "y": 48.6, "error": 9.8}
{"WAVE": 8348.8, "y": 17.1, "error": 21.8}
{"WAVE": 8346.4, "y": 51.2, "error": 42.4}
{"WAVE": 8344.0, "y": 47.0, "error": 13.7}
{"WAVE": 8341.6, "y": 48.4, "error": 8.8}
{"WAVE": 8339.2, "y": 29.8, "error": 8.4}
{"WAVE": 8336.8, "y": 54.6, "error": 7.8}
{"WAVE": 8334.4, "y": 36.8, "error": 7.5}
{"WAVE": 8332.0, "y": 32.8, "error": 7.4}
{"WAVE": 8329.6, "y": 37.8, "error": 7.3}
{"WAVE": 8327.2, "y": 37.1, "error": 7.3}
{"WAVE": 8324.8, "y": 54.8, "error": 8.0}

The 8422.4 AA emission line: [S II]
